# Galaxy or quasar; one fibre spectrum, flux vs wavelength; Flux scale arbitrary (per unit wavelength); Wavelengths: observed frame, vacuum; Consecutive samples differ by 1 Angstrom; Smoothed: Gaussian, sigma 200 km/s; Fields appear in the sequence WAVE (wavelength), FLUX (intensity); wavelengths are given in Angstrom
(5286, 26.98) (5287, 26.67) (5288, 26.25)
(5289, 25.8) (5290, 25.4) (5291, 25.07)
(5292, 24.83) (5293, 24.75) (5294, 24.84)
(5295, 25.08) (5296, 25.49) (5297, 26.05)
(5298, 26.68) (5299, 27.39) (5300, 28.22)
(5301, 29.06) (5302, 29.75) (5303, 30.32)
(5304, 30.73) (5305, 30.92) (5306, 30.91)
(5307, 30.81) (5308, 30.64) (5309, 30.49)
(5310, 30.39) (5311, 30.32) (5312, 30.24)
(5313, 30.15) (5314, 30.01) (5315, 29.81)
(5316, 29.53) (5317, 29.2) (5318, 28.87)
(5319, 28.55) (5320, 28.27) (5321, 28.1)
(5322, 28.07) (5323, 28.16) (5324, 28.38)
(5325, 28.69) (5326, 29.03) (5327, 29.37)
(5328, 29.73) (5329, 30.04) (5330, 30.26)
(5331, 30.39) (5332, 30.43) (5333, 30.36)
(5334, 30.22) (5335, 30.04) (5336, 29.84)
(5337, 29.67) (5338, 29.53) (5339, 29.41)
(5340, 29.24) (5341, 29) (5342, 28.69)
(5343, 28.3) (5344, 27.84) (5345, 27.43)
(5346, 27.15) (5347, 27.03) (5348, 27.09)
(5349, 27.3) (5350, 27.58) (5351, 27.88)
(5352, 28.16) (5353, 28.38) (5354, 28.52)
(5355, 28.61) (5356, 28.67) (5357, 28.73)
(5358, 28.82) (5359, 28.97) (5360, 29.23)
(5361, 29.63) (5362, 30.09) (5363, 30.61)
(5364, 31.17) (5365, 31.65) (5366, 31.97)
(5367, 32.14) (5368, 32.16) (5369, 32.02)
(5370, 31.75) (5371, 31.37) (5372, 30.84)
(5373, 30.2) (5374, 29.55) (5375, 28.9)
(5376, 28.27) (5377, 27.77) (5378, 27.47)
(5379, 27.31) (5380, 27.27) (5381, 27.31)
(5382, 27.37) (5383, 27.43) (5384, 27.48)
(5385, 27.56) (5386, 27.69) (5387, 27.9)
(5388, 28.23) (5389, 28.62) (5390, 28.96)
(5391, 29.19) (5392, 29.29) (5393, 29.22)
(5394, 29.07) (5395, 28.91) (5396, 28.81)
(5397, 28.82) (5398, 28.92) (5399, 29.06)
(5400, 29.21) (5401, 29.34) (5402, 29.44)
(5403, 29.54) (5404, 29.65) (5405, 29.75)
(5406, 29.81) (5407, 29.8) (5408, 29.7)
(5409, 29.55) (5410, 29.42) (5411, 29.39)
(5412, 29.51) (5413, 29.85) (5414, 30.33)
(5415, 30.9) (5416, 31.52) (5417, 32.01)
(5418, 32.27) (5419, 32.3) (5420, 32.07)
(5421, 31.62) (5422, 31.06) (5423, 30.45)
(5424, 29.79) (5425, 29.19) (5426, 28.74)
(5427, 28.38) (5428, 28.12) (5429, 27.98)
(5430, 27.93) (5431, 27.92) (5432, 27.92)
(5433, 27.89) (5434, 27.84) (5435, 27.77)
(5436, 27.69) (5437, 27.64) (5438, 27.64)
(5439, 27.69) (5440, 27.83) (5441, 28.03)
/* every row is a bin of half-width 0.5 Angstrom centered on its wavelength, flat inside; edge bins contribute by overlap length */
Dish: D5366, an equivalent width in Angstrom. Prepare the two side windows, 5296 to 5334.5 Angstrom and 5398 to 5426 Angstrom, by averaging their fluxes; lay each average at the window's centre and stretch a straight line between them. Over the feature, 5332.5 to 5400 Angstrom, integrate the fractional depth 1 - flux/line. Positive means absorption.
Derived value 1.8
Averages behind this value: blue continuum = 29.4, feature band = 29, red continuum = 30.2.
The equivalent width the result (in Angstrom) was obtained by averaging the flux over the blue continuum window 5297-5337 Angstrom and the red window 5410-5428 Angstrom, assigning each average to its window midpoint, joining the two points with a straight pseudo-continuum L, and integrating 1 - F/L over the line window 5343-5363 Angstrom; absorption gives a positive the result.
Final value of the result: 1.0 Angstrom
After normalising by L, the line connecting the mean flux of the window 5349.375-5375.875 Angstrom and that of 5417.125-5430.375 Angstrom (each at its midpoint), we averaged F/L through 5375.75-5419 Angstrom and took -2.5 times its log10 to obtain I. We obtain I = 0.03 mag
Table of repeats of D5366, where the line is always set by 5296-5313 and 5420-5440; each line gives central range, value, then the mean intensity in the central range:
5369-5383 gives 0.0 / 28.9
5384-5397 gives 0.1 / 28.6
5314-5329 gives 0.2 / 28.9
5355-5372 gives -0.8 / 30.5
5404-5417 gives -0.6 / 30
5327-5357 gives 0.4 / 28.9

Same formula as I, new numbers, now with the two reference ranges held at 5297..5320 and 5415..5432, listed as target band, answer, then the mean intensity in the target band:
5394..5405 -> 0.03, 29.2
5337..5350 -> 0.06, 28.2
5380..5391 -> 0.08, 27.9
